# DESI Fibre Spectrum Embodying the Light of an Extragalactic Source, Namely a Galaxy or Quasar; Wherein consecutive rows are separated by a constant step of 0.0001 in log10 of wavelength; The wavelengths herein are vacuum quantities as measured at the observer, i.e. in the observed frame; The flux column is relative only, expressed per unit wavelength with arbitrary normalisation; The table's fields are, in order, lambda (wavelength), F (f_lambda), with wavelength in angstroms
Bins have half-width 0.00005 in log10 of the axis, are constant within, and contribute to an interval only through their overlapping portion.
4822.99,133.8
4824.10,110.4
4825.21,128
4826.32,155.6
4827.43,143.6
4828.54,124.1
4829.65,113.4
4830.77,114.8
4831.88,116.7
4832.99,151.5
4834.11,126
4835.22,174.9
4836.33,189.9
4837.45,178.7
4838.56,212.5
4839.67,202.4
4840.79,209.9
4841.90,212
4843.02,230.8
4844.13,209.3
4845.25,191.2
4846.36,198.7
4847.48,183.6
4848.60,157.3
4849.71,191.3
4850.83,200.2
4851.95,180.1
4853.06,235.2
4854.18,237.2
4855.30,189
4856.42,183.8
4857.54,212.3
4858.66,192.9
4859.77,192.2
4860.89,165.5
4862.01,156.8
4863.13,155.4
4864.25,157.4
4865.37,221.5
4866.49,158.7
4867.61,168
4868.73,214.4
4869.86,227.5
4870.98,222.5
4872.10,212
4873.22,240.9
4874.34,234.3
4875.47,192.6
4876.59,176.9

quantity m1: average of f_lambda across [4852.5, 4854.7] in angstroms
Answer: 236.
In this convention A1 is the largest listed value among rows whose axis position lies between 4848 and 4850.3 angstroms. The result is 191.3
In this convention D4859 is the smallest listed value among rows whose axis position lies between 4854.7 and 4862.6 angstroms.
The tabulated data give 156.8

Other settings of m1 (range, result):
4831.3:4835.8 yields 143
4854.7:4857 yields 187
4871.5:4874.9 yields 229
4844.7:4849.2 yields 183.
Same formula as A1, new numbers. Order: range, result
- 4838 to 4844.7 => 230.8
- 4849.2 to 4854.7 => 237.2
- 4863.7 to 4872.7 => 227.5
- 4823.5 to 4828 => 155.6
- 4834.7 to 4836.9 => 189.9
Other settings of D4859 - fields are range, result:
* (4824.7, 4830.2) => 113.4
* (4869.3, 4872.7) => 212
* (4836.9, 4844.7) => 178.7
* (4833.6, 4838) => 126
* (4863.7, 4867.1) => 157.4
